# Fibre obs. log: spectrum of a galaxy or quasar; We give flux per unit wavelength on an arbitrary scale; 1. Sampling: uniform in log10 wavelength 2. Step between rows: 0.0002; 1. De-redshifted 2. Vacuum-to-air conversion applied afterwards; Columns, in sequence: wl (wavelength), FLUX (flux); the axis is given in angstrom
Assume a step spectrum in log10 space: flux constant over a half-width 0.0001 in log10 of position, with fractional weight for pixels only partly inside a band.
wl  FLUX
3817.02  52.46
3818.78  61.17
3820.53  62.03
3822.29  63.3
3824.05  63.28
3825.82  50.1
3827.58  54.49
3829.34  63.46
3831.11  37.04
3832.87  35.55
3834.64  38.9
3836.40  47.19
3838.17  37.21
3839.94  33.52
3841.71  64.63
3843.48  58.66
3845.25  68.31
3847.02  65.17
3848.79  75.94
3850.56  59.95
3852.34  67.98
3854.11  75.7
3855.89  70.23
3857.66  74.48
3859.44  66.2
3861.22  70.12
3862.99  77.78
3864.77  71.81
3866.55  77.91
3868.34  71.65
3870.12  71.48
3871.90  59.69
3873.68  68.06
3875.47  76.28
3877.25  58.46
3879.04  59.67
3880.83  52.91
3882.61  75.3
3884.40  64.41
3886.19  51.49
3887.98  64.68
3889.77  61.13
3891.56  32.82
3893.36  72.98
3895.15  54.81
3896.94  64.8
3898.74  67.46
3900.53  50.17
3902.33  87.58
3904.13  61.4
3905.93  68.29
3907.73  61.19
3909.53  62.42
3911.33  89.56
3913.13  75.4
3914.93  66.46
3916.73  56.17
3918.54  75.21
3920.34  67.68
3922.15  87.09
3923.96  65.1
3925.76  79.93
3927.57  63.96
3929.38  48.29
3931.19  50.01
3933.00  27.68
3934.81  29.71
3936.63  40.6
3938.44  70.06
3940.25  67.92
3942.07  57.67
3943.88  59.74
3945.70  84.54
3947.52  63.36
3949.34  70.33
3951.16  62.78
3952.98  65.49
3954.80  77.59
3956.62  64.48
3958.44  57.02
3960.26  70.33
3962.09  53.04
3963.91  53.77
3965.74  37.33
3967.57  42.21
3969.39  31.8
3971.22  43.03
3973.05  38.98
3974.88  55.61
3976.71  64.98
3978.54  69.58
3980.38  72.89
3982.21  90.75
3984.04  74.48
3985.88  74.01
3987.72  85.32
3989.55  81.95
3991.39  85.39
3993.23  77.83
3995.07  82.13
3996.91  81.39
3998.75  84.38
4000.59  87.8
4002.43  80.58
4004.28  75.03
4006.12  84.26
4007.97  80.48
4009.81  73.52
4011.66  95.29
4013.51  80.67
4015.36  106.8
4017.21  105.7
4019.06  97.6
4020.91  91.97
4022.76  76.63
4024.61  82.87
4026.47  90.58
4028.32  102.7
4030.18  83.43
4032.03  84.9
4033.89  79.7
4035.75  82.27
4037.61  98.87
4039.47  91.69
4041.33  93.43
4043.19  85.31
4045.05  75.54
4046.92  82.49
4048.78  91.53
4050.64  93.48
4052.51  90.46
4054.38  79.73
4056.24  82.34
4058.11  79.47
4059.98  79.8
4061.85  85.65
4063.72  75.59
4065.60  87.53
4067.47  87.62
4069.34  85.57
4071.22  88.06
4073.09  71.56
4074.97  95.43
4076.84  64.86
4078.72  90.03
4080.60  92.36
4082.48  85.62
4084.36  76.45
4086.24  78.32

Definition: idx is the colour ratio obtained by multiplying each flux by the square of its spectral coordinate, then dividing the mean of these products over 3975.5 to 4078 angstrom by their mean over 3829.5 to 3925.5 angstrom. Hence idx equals 1.4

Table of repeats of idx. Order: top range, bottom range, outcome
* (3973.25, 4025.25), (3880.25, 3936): 1.37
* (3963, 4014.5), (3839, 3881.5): 1.14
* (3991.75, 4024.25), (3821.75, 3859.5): 1.63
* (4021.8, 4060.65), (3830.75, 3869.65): 1.54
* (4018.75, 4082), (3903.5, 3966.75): 1.45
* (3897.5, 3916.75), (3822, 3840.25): 1.50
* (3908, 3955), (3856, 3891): 0.98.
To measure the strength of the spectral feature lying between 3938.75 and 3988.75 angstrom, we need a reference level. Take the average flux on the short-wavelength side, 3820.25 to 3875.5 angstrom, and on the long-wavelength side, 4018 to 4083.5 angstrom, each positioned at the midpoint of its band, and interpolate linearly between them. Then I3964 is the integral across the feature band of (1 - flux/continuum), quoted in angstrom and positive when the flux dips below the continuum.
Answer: 8.5 angstrom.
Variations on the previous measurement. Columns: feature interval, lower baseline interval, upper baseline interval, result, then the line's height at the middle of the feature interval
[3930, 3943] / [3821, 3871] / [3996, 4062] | 4.4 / 73.8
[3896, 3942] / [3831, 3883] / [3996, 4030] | 5.7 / 72.5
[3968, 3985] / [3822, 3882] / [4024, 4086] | 3.7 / 76.1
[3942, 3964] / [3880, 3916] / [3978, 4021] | 2.8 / 75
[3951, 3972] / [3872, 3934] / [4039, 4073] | 5.0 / 71.8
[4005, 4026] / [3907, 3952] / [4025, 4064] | -2.1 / 80.5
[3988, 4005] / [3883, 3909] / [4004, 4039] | 0.2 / 83.1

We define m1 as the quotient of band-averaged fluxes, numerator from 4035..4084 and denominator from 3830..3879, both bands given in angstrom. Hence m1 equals 1.37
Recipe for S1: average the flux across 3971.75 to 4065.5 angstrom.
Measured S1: 82.9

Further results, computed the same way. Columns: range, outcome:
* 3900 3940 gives 63.1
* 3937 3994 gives 64.4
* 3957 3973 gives 48.6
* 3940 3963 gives 65.6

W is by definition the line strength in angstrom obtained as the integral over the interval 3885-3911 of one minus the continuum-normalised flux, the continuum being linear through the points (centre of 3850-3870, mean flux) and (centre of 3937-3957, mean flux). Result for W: 2.7 angstrom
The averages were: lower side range 71.4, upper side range 67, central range 62.2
